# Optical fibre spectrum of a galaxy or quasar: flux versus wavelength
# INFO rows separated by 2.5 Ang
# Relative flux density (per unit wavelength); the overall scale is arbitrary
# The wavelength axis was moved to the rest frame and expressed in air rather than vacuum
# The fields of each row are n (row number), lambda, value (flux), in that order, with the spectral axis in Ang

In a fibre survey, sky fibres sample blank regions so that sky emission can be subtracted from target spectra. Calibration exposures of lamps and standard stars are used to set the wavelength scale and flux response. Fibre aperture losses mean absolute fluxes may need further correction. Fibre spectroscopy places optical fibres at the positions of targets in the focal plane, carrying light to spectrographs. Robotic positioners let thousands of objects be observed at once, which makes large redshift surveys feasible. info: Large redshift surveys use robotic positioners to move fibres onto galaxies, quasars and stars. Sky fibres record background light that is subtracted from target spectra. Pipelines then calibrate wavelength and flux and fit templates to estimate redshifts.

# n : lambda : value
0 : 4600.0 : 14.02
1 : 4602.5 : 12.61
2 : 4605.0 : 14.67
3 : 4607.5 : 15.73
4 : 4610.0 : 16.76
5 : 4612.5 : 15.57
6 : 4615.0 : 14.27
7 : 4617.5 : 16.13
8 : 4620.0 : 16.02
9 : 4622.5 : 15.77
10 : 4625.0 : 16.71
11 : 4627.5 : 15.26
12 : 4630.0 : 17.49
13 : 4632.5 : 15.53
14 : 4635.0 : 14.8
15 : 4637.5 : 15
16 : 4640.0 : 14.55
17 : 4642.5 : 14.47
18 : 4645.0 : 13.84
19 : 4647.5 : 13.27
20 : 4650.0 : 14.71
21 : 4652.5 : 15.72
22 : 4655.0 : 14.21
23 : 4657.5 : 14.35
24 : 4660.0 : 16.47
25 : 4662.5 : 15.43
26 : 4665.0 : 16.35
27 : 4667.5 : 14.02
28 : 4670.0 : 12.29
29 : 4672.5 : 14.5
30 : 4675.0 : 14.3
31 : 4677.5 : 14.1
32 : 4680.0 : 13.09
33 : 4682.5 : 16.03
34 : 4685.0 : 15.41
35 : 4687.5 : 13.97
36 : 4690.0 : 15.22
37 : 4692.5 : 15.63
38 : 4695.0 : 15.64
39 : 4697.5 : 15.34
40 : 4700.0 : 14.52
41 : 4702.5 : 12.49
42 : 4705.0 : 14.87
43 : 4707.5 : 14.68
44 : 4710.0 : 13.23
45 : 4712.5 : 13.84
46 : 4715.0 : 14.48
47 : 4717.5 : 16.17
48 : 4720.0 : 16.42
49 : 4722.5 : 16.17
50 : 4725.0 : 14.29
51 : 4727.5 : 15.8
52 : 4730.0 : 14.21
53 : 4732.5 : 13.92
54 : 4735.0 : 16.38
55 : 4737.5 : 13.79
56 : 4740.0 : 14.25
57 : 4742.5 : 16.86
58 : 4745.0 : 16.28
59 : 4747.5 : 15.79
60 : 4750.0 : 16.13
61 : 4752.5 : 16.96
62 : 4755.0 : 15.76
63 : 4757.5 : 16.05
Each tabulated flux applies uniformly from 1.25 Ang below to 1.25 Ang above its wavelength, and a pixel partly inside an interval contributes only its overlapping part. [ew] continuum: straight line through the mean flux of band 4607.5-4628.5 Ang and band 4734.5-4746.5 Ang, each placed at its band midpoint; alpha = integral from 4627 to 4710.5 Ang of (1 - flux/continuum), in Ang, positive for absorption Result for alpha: 5.0 Ang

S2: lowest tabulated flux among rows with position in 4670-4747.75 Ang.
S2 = 12.29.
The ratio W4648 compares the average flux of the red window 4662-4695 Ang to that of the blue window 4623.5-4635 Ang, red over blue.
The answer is 0.9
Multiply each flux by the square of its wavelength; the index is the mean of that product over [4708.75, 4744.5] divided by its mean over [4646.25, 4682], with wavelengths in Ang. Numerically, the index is 1.1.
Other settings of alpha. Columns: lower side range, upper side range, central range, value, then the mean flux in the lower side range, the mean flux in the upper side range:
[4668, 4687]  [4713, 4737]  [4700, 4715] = 0.9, 14.2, 15.2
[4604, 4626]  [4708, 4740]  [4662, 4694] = 1.3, 15.7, 14.9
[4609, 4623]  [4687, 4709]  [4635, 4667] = 0.9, 15.7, 14.7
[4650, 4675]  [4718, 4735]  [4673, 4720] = 1.2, 14.8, 15.3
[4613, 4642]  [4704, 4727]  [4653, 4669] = 0.2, 15.6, 14.9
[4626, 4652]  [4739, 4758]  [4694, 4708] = 0.9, 14.9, 16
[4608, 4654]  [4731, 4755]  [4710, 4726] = 0.5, 15.3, 15.6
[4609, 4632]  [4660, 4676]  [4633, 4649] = 1.1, 16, 14.6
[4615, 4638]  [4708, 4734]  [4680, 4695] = 0.1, 15.8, 14.9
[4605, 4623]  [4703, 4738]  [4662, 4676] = 0.7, 15.7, 14.8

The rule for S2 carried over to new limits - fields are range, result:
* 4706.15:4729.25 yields 13.23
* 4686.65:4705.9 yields 12.49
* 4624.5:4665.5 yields 13.27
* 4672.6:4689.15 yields 13.09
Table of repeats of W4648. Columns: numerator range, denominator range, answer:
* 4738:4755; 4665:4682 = 1.14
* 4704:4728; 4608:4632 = 0.94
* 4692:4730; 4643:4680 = 1.03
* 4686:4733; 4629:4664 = 0.99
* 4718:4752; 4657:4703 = 1.05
